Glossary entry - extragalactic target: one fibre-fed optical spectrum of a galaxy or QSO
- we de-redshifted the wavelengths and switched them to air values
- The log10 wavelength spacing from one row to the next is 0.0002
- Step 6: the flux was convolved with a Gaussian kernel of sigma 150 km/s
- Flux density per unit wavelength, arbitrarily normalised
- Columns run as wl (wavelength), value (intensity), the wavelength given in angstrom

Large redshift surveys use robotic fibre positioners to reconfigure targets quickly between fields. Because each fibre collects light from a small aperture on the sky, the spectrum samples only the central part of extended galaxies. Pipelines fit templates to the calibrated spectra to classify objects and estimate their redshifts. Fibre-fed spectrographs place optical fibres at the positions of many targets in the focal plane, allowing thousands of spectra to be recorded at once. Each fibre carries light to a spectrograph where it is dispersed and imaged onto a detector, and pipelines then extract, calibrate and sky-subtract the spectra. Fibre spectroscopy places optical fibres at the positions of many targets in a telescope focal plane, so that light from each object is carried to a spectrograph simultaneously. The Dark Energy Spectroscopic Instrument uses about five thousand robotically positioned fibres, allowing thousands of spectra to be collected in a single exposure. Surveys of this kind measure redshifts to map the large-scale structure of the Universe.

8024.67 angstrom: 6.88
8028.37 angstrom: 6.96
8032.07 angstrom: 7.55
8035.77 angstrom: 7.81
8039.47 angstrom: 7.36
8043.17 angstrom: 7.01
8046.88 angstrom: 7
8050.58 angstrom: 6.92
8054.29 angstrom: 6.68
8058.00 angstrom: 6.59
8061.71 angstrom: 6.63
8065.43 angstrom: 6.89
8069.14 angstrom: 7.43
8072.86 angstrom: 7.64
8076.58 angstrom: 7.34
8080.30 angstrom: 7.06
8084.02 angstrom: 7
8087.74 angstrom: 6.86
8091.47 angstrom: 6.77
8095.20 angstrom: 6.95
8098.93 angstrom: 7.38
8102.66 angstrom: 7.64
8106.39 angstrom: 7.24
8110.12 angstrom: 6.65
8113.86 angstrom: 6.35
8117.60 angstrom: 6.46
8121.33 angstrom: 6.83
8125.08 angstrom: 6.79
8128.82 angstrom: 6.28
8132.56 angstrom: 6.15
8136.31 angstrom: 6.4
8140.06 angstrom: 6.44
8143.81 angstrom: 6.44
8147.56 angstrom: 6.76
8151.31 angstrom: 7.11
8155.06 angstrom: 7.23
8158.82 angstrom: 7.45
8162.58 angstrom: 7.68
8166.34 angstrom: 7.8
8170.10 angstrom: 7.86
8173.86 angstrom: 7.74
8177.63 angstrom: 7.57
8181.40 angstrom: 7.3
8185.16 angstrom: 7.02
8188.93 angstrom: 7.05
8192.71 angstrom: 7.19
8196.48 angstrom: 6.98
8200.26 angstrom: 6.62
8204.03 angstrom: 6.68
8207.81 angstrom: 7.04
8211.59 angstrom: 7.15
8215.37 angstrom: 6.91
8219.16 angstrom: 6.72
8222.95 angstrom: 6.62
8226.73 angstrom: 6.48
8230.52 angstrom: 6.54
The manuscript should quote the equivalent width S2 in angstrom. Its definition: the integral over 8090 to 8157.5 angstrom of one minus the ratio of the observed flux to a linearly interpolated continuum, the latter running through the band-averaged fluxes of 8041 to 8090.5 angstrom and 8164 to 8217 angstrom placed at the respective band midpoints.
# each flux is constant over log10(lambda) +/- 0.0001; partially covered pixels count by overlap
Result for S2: 3.08 angstrom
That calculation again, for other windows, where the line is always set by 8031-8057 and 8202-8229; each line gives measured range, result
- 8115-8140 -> 1.8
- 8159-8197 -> -3.1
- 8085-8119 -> 0.5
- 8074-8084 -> -0.2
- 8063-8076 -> -0.3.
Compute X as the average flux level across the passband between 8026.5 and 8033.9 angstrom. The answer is 7.25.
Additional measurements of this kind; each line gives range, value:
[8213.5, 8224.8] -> 6.74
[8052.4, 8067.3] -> 6.7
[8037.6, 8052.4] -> 7.08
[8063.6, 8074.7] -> 7.32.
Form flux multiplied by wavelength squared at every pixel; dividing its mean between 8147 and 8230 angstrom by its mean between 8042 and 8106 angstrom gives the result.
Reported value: 1.04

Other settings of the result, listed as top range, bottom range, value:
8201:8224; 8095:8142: 1.04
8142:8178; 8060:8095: 1.06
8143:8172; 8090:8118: 1.07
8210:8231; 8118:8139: 1.06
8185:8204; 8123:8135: 1.10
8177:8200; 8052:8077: 1.05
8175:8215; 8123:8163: 1.06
